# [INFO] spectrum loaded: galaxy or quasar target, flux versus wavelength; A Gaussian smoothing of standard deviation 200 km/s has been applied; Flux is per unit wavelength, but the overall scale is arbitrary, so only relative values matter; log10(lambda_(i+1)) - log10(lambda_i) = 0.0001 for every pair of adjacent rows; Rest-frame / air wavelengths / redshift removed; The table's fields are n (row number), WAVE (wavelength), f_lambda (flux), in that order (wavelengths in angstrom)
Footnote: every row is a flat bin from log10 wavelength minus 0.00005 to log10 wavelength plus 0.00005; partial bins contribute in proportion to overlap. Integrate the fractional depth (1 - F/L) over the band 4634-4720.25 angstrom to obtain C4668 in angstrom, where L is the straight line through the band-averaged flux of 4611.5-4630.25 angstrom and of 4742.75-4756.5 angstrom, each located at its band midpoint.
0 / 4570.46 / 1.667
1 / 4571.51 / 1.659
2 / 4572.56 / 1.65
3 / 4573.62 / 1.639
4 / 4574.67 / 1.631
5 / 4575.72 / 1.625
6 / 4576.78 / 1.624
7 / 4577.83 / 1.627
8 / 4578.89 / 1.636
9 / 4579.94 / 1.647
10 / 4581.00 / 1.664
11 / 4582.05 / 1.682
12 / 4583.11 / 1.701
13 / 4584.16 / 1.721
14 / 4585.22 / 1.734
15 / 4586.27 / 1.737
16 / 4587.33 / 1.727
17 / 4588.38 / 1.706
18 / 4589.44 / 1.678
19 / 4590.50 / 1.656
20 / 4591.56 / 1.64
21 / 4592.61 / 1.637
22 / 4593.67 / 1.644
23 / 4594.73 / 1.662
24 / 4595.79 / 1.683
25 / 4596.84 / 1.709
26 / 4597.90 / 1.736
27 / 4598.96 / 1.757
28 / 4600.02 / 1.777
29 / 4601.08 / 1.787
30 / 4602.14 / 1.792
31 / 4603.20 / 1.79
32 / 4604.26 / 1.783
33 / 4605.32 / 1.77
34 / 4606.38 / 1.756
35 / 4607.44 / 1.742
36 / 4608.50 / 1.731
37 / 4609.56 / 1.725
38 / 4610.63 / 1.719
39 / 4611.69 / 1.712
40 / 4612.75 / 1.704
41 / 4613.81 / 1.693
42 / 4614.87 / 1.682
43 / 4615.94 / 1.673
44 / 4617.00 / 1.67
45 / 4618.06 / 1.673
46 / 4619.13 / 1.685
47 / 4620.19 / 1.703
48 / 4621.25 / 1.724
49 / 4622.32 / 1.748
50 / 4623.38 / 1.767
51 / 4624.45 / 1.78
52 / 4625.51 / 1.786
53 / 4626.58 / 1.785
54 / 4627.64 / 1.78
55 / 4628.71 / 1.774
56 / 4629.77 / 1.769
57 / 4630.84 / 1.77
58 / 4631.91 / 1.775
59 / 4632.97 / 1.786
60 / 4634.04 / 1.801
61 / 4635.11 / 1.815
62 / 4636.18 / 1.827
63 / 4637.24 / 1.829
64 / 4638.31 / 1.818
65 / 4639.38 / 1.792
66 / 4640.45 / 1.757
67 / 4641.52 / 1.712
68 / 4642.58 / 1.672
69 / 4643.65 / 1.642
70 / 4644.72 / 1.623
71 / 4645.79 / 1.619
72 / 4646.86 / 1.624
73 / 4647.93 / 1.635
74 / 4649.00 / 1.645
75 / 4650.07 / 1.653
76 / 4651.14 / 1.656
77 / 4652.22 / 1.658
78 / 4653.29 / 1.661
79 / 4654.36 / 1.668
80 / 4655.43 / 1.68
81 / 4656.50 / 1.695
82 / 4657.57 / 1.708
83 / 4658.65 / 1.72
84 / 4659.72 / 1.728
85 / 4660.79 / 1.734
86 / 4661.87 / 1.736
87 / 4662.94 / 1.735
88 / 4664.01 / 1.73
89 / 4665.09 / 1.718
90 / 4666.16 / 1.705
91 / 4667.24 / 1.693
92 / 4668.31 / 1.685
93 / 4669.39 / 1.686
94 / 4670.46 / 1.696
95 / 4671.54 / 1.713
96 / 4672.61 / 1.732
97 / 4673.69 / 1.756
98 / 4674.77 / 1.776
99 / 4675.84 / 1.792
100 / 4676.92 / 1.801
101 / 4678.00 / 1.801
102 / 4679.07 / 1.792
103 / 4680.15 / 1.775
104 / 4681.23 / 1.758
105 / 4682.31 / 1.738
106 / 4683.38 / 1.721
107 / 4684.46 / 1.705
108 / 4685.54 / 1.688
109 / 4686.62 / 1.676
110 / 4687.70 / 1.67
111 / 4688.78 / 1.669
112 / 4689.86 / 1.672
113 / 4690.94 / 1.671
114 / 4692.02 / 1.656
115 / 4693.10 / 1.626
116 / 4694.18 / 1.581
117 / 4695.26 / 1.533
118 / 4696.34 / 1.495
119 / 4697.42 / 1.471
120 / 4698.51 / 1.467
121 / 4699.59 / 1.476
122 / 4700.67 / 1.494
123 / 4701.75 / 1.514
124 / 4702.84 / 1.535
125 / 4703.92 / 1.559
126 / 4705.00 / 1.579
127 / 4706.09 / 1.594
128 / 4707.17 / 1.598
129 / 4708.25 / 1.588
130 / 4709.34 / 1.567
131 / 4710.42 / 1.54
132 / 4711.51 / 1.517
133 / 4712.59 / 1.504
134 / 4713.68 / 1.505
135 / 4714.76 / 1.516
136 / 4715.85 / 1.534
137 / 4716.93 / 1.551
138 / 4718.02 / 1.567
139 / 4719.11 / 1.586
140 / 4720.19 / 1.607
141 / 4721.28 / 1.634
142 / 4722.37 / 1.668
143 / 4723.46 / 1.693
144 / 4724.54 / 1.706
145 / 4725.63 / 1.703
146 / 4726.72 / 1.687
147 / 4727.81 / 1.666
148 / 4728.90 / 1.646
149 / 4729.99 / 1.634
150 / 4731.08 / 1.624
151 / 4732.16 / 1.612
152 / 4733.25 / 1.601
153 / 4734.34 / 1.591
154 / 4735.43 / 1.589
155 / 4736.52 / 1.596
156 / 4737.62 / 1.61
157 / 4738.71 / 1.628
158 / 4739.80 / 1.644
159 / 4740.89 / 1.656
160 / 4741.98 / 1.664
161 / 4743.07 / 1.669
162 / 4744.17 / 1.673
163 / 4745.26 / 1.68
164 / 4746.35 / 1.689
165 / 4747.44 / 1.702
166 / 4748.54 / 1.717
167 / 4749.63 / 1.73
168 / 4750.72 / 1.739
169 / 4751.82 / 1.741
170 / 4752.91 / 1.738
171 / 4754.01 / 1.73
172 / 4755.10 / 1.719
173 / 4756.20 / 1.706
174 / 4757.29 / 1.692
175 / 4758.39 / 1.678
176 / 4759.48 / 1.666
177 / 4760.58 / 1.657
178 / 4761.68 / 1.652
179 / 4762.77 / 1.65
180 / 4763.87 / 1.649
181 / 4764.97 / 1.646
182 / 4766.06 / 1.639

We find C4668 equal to 3.1 angstrom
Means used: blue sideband 1.73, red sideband 1.71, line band 1.66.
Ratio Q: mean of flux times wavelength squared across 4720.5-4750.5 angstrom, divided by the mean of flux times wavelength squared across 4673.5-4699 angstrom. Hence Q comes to 1.01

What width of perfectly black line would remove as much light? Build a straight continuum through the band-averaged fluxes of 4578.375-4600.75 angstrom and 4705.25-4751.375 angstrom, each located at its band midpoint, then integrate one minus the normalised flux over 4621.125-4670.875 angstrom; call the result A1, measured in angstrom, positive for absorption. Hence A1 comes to -1.7 angstrom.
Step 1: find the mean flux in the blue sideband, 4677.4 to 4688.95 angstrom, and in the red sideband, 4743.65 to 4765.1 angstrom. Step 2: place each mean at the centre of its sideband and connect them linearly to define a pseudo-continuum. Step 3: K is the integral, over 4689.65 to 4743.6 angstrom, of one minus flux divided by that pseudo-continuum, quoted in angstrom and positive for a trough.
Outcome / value 3.8 angstrom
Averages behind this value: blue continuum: 1.73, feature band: 1.59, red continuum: 1.69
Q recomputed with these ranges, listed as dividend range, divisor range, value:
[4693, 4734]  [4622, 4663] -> 0.94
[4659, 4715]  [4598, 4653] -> 0.98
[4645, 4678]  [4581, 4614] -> 1.02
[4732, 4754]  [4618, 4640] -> 0.99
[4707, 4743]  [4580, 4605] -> 0.99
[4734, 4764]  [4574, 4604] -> 1.06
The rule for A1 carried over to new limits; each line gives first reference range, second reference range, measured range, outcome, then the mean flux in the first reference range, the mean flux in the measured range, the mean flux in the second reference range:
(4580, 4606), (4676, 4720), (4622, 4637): -0.95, 1.71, 1.79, 1.61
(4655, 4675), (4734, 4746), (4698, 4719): 1.66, 1.72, 1.54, 1.64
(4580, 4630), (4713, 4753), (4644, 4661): 0.24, 1.72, 1.67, 1.64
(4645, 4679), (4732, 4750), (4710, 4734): 0.84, 1.71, 1.61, 1.65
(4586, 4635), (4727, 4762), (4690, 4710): 1.54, 1.73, 1.56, 1.67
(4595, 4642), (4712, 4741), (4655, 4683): -0.80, 1.75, 1.73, 1.61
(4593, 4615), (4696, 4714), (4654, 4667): -0.76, 1.73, 1.71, 1.53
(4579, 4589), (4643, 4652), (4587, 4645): -2.30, 1.7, 1.73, 1.64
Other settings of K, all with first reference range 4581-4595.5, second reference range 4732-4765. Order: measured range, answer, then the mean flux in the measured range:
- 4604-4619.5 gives -0.3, 1.71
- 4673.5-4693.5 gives -0.6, 1.72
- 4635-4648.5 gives -0.3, 1.72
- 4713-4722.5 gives 0.6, 1.57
